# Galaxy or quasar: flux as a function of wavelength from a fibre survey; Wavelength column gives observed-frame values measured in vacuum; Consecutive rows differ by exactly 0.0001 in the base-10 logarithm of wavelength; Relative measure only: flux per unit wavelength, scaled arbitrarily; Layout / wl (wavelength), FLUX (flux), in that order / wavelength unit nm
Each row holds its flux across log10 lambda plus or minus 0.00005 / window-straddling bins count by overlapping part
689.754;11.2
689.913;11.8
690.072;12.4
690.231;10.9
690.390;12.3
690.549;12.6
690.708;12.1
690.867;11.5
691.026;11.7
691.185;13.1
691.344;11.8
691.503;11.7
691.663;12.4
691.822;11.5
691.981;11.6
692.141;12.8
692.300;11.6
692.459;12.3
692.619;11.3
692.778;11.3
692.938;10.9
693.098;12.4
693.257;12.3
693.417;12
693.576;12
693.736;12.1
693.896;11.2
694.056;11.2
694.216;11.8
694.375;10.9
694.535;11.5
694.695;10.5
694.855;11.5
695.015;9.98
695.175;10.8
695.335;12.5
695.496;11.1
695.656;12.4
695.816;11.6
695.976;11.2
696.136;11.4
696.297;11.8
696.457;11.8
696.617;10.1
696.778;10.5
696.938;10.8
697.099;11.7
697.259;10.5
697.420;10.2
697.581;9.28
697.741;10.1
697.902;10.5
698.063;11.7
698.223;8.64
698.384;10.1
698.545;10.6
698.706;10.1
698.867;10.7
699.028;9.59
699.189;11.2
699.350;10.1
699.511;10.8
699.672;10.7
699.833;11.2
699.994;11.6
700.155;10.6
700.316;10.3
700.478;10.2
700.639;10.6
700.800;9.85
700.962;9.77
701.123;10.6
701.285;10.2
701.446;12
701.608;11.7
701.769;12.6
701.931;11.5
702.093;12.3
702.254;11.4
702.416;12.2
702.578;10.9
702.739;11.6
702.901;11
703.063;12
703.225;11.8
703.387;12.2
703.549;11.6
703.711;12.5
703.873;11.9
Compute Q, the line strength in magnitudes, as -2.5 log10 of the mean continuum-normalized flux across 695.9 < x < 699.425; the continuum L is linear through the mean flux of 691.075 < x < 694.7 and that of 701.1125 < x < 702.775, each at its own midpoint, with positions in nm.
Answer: 0.108 mag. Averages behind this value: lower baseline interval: 11.8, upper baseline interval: 11.6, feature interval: 10.6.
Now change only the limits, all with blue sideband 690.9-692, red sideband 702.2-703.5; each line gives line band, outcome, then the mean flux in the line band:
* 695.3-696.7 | 0.03 mag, 11.5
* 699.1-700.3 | 0.08 mag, 10.9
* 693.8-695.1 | 0.08 mag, 11.1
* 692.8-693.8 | 0.00 mag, 11.9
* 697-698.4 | 0.15 mag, 10.3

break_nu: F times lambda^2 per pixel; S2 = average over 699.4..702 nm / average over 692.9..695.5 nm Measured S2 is 1.0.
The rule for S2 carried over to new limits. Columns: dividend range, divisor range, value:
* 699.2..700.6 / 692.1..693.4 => 0.92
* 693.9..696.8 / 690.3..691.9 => 0.95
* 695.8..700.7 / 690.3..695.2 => 0.92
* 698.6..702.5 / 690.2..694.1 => 0.94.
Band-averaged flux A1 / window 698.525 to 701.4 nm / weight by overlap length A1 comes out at 10.5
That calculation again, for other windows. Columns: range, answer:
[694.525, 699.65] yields 10.8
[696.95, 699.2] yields 10.3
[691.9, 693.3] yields 11.8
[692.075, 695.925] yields 11.6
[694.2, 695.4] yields 11.1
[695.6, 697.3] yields 11.3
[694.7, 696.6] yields 11.4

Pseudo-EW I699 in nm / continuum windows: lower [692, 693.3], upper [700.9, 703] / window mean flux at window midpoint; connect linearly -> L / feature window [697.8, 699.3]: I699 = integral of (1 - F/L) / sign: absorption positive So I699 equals 0.16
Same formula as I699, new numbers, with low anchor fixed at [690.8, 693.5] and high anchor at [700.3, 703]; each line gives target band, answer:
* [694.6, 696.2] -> 0.05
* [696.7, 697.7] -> 0.09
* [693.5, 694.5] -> 0.02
